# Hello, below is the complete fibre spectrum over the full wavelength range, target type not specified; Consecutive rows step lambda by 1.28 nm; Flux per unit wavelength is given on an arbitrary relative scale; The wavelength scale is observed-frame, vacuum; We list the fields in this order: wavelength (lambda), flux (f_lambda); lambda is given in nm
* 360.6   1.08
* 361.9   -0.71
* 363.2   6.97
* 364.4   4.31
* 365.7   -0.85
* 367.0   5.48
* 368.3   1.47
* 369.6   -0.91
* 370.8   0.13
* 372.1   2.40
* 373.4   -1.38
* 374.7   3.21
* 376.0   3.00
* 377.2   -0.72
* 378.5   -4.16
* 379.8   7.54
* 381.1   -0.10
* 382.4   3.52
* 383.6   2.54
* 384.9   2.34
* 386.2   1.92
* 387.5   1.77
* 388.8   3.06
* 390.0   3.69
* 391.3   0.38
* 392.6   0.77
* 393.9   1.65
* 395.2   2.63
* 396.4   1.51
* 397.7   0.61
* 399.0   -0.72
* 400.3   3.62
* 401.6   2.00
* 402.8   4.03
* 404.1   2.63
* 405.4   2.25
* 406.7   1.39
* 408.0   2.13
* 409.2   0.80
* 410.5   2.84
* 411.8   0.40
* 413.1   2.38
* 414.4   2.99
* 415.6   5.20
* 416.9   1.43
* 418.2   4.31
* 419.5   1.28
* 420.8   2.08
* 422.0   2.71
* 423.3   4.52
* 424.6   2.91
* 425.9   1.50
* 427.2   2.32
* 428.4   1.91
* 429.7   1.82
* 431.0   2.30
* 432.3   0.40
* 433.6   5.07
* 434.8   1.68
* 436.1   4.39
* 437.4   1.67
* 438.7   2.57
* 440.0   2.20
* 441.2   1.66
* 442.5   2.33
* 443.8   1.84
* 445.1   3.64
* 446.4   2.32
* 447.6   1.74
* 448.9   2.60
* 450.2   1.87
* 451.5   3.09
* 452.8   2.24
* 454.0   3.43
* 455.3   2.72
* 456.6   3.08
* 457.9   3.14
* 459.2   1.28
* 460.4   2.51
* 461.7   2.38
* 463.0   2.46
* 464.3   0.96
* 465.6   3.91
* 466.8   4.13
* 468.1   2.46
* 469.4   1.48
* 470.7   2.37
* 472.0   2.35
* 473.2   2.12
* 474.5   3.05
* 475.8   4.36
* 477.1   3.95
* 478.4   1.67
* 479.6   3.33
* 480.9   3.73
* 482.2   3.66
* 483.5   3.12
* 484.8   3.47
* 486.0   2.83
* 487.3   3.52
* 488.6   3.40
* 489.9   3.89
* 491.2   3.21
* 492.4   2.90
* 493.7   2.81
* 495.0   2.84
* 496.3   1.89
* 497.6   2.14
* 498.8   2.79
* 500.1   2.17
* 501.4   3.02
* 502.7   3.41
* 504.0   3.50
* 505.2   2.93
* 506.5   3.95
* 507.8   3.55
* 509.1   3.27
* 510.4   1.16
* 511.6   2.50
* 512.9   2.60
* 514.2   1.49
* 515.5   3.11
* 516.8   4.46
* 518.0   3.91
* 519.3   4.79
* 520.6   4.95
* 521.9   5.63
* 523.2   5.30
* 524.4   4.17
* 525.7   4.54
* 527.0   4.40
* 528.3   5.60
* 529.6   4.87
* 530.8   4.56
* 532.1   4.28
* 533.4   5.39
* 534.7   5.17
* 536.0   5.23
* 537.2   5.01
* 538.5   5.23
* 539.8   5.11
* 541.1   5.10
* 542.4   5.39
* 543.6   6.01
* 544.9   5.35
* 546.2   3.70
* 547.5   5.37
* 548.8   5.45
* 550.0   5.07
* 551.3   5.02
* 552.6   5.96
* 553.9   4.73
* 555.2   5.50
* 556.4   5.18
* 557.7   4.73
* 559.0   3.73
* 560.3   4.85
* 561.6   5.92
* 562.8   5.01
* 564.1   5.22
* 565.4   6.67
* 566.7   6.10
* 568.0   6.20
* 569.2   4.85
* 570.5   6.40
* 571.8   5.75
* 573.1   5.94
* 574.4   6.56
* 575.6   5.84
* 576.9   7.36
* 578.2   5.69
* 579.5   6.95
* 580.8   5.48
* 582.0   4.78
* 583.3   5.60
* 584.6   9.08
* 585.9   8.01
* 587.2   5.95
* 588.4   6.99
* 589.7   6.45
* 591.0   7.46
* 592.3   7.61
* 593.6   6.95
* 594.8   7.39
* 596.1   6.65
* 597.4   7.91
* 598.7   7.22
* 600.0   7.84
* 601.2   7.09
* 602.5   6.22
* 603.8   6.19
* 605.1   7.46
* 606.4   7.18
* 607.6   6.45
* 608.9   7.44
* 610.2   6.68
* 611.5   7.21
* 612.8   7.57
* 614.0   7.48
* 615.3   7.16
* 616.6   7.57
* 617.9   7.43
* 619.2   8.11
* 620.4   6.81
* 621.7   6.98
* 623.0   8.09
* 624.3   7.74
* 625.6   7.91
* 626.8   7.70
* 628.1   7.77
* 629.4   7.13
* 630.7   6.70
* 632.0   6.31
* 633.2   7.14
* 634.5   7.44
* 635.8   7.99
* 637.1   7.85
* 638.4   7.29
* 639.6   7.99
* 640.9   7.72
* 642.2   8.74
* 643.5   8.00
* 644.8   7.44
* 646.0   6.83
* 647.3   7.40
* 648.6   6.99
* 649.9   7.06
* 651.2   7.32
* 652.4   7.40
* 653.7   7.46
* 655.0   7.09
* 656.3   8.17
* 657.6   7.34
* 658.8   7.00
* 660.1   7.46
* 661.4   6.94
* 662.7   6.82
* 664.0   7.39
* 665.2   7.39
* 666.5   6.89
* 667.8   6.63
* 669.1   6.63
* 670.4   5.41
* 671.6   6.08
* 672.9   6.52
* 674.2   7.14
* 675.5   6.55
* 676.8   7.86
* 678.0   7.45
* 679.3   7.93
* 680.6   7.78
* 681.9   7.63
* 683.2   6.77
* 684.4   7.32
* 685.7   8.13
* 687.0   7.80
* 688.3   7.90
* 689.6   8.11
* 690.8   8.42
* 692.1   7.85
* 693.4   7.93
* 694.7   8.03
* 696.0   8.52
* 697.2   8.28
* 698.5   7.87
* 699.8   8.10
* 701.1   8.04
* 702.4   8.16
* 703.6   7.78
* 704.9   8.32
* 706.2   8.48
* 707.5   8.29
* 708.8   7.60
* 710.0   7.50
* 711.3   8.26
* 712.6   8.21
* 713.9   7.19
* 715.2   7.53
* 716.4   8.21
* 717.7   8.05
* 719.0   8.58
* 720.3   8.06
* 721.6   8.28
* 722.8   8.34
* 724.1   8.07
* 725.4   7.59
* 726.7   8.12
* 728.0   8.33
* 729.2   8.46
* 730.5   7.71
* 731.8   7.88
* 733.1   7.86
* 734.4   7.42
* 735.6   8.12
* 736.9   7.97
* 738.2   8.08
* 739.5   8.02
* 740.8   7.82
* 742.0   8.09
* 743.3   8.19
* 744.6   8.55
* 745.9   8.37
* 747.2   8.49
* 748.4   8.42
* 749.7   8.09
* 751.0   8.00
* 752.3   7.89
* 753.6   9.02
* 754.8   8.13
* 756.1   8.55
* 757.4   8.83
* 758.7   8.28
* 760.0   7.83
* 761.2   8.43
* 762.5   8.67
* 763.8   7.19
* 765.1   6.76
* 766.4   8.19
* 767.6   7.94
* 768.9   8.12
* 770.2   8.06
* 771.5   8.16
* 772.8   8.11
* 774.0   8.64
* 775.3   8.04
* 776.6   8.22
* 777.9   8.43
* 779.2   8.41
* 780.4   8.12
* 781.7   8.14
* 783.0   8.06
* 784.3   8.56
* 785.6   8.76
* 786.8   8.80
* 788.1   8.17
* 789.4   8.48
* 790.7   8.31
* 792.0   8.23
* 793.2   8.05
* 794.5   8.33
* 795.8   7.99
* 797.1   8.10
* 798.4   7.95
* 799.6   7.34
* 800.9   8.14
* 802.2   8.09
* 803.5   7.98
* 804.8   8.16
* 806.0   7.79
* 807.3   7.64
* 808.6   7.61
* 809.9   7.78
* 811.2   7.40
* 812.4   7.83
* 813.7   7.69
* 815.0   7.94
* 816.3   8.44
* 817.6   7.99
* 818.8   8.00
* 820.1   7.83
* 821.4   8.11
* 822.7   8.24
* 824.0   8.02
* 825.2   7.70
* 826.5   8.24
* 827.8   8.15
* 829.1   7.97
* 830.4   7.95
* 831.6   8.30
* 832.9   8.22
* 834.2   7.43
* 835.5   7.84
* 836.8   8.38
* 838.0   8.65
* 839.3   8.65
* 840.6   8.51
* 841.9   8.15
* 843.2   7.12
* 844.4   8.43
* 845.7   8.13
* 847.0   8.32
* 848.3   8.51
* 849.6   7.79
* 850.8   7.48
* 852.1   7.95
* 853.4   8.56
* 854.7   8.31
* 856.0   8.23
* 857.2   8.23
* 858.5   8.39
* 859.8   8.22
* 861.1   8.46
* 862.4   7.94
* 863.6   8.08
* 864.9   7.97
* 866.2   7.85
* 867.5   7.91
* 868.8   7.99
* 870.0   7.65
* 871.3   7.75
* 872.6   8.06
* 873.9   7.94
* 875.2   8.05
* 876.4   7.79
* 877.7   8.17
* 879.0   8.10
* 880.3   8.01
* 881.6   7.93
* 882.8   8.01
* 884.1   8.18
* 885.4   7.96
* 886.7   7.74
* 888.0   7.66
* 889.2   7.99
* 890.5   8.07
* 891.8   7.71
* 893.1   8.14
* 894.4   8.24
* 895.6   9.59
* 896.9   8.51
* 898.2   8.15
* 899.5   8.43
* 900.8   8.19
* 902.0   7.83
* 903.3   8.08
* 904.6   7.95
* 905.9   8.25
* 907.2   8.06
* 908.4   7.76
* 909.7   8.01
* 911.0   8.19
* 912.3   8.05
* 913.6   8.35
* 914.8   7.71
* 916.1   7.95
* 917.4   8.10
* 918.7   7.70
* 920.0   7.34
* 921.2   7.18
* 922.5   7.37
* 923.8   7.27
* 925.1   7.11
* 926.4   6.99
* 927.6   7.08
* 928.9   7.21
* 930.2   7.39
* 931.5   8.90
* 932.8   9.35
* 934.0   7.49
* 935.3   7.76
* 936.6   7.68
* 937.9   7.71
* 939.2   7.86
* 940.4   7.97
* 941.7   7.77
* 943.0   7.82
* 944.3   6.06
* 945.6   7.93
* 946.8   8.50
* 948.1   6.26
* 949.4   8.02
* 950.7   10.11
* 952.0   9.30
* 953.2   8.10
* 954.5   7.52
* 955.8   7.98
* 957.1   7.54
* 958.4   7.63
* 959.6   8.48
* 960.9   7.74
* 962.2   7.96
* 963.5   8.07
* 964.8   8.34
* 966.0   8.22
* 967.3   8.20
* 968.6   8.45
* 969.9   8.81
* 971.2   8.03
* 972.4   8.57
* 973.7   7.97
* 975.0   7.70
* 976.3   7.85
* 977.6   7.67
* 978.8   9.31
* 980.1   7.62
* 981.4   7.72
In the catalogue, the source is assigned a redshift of 0.30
